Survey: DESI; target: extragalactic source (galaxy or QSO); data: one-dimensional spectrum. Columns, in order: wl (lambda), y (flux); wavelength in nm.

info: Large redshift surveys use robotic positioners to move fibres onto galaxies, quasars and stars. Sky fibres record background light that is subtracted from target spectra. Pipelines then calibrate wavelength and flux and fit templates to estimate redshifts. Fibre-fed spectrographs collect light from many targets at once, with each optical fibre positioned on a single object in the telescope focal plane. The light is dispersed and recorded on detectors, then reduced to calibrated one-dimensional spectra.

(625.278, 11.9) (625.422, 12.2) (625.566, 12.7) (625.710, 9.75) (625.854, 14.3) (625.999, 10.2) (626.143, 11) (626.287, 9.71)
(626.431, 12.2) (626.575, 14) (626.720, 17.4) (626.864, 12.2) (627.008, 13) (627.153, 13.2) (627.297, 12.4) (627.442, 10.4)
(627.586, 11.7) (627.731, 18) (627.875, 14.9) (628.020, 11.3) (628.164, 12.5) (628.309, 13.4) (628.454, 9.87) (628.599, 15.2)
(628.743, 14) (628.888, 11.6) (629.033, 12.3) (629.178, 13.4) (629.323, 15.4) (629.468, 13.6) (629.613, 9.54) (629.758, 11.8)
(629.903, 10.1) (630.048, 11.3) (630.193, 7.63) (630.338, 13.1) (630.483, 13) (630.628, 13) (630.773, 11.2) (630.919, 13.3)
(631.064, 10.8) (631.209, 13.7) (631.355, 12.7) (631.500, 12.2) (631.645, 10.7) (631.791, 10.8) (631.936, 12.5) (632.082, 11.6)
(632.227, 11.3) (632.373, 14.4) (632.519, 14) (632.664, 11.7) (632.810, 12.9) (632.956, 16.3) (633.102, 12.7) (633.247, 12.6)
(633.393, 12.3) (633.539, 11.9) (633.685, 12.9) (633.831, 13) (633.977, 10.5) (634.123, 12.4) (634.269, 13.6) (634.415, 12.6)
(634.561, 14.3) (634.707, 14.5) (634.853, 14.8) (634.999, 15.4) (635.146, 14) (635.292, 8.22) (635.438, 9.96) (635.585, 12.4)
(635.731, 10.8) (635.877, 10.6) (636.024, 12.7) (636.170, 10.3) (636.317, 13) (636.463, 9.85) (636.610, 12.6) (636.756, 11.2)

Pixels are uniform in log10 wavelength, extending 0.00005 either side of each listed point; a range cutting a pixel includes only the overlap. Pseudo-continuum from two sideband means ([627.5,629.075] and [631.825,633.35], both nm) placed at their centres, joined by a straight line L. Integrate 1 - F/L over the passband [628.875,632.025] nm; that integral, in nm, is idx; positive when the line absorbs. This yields 0.25 nm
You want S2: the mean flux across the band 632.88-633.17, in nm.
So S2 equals 14.5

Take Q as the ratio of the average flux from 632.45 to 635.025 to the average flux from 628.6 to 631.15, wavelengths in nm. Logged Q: 1.1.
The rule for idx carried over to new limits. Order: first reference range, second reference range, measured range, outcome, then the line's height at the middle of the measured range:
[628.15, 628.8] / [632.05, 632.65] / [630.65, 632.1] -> 0.097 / 12.9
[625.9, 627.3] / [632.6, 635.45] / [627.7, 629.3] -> -0.077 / 12.7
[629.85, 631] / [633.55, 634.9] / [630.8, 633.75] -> -0.052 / 12.3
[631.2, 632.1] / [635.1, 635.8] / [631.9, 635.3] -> -0.477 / 11.4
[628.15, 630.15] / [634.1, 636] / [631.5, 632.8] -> 0.032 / 12.5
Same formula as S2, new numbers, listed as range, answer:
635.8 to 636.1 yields 11.6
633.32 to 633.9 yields 12.5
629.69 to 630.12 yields 11.1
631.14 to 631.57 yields 12.9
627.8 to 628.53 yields 12.4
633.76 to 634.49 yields 12.4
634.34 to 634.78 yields 13.8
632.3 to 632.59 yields 14.2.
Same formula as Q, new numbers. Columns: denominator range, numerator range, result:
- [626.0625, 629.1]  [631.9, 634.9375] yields 1.01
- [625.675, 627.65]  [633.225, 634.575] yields 1.02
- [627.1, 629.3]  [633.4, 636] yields 0.96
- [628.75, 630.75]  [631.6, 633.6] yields 1.05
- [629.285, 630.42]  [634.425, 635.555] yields 1.13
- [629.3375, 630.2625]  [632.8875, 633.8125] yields 1.19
